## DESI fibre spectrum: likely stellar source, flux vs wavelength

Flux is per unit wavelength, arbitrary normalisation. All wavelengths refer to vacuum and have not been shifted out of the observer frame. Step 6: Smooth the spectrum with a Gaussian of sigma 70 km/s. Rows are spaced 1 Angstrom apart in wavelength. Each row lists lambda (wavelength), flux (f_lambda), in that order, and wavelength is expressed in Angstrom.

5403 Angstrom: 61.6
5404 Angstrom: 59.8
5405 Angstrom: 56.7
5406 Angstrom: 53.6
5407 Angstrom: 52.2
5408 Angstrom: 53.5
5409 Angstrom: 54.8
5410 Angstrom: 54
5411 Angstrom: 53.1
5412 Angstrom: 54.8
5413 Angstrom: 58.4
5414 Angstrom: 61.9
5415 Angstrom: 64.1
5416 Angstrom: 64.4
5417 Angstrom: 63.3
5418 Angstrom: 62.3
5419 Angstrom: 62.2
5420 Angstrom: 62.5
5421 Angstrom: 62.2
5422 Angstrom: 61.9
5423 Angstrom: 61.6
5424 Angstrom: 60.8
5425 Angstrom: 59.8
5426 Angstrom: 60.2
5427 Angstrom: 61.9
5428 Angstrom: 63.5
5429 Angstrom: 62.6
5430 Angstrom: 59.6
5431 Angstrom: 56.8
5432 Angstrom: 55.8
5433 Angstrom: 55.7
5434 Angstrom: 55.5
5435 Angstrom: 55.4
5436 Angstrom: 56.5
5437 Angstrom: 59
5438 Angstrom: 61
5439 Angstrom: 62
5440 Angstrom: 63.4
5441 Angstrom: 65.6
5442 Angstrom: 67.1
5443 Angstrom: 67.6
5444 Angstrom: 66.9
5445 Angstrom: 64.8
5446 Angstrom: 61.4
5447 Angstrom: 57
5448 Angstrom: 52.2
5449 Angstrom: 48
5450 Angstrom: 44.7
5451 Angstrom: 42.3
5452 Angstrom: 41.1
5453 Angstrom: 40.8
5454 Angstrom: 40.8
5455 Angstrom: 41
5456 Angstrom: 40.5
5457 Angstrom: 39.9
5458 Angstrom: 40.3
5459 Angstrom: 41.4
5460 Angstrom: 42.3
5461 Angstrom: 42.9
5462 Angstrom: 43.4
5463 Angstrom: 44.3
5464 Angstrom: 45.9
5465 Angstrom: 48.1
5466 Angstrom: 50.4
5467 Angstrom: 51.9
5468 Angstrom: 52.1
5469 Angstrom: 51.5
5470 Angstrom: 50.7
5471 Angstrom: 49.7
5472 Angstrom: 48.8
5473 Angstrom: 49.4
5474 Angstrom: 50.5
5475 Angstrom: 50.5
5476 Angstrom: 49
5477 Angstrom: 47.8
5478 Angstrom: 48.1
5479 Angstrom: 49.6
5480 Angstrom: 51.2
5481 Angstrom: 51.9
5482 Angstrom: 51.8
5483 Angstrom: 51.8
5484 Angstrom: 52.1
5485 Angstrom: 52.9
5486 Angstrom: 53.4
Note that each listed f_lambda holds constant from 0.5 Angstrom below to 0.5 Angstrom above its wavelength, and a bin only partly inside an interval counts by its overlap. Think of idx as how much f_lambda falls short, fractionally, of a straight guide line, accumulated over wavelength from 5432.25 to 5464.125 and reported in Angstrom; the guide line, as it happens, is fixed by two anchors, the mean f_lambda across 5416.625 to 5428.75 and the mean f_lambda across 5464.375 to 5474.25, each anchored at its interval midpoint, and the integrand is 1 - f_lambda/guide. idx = 2.3 Angstrom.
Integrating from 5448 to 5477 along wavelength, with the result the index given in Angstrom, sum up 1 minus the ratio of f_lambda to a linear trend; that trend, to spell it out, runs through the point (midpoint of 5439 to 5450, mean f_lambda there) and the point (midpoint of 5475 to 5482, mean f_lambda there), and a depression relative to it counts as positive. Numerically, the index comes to 4.6 Angstrom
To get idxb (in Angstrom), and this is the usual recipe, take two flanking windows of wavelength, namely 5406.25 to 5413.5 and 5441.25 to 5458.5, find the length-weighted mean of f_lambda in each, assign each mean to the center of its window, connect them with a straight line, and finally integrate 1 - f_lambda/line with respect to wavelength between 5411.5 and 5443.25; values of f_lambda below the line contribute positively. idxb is -4.9 Angstrom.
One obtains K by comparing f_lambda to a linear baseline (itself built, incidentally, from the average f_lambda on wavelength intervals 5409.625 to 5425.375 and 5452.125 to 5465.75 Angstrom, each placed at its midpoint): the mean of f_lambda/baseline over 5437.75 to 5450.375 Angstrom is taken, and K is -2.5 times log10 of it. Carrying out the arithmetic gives -0.223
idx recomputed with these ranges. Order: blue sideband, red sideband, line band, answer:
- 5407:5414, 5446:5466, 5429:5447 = -4.5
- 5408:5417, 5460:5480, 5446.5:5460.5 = 2.1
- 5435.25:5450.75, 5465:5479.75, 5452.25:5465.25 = 2.9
